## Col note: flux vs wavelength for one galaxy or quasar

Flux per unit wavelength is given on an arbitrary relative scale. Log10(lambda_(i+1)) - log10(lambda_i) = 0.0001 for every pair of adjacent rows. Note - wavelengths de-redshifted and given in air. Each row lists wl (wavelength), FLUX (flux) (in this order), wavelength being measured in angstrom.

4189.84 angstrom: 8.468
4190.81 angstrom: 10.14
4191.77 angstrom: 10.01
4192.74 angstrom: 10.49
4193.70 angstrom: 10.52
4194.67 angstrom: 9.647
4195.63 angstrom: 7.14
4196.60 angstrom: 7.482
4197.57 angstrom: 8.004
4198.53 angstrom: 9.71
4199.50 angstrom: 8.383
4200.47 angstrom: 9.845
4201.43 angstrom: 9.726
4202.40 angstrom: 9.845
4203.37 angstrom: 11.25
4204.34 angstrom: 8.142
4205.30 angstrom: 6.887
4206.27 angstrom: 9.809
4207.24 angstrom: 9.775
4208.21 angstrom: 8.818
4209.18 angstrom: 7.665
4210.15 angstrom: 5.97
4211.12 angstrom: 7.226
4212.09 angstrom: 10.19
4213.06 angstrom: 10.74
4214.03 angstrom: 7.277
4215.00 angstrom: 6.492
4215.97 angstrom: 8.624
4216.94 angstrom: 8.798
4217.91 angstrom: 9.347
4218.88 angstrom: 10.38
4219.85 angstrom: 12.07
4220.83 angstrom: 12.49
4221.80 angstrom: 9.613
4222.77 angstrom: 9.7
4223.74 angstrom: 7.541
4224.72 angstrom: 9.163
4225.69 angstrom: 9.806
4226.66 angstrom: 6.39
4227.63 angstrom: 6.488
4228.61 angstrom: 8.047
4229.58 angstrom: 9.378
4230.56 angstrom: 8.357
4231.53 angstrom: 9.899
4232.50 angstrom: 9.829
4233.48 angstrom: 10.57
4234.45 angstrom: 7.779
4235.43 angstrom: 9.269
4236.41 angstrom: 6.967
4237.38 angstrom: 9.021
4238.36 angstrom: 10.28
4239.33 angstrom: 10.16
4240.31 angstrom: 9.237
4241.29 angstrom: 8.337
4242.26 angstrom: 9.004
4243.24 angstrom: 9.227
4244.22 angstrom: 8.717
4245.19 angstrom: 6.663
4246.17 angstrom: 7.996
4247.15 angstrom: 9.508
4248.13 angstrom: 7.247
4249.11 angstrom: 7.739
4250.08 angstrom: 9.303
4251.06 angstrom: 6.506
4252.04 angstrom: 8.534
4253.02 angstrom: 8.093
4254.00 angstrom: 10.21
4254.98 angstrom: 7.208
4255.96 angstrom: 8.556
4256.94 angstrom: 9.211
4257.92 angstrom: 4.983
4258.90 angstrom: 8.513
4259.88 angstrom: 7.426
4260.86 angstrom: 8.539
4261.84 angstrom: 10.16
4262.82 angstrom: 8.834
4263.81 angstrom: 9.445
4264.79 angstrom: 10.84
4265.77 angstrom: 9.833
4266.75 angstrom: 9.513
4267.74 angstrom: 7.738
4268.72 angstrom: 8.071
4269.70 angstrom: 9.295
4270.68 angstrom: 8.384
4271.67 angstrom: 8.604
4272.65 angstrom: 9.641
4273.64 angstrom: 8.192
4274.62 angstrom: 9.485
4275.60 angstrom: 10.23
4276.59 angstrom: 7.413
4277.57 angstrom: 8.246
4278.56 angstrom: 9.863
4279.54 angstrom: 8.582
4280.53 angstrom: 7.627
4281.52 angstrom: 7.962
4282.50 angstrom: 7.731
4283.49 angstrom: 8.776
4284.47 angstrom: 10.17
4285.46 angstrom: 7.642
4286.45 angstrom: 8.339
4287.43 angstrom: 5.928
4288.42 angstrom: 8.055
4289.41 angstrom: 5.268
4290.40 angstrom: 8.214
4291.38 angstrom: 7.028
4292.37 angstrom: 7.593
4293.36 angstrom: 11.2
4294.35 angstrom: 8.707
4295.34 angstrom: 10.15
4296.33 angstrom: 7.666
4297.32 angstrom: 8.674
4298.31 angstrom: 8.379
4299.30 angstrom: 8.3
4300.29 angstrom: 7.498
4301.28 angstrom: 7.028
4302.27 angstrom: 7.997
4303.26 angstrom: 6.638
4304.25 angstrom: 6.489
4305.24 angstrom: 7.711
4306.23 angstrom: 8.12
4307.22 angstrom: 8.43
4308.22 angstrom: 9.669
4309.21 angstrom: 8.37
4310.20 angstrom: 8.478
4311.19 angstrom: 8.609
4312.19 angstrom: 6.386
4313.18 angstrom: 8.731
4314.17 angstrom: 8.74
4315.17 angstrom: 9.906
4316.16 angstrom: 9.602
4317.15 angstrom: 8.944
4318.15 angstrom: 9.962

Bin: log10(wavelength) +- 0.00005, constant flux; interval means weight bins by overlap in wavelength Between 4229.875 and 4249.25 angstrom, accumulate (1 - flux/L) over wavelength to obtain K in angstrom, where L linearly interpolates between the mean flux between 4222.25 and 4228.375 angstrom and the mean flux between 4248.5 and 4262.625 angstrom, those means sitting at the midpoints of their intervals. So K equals -1.45 angstrom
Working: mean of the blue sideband 8.18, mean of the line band 8.81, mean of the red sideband 8.22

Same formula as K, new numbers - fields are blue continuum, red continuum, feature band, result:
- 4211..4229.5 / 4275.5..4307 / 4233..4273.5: -0.40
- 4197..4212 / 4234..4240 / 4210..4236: -0.35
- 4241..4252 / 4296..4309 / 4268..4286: -1.34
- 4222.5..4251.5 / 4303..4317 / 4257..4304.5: 0.38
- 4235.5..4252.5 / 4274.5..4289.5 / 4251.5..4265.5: -0.35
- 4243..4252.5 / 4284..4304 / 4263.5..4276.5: -1.70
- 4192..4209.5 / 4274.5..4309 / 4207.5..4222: -0.17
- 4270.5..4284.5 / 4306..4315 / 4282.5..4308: 1.63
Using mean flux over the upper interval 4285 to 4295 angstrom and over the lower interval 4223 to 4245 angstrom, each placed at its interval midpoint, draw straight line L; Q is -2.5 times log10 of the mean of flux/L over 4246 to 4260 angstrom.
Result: 0.05 mag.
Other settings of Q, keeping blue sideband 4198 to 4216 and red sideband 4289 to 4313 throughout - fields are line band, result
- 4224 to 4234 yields -0.02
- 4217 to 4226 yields -0.15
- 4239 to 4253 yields 0.01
